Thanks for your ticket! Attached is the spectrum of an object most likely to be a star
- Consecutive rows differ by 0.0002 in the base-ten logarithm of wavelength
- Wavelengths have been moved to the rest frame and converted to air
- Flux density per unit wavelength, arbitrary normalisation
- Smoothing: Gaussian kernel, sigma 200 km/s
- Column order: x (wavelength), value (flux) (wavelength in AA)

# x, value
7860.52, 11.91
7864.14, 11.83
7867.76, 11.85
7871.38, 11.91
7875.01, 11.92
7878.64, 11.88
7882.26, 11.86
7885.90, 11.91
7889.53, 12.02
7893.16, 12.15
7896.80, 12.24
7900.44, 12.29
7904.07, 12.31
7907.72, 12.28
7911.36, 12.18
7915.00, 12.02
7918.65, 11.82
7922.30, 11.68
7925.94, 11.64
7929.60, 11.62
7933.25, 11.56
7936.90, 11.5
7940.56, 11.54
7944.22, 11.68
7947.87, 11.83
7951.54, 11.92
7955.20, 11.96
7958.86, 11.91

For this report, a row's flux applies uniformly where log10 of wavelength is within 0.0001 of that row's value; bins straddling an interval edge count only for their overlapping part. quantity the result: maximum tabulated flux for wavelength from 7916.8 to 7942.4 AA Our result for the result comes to 11.82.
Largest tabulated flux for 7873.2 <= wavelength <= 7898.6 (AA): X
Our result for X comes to 12.24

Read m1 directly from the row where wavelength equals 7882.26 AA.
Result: 11.86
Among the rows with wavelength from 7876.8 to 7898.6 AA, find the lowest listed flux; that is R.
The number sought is 11.86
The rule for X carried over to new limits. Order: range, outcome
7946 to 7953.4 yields 11.92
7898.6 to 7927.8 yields 12.31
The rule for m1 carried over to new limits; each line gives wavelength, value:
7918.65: 11.82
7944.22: 11.68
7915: 12.02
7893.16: 12.15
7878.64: 11.88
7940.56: 11.54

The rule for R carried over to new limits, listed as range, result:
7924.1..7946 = 11.5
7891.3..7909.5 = 12.15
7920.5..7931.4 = 11.62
